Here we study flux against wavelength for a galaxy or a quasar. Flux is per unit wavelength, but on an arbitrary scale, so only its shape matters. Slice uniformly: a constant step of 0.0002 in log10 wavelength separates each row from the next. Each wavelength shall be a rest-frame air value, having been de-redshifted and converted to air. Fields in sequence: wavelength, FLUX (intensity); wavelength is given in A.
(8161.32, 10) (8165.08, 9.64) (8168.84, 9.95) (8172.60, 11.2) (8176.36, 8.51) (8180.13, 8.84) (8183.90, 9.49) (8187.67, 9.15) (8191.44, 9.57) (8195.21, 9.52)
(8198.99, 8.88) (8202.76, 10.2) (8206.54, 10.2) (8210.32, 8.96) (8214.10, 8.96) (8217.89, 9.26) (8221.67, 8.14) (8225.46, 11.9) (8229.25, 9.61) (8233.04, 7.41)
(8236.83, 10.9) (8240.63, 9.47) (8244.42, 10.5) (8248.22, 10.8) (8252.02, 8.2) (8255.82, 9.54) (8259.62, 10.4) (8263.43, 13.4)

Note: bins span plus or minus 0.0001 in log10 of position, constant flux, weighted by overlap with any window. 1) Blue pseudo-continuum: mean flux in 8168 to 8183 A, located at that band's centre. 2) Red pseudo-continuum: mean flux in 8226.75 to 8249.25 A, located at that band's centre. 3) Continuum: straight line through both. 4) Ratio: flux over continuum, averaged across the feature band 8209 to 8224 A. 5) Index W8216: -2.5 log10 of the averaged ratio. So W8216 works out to 0.10 mag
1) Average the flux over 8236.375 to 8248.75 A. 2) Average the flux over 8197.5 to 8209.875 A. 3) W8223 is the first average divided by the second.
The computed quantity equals 1.06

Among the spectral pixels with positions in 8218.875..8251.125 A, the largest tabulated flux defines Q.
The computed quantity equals 11.9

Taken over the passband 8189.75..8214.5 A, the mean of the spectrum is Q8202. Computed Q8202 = 9.5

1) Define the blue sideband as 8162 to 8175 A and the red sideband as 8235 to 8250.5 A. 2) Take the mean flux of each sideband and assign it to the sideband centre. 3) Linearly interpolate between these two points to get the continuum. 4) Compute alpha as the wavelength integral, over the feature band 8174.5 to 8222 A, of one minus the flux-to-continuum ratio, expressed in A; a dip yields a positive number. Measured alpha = 4.7 A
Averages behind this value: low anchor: 10.2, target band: 9.24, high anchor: 10.4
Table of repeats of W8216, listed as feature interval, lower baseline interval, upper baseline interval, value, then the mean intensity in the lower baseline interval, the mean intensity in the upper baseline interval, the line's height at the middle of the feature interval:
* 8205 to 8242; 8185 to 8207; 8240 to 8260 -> 0.02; 9.55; 9.8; 9.67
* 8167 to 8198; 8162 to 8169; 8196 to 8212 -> 0.02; 9.79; 9.57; 9.69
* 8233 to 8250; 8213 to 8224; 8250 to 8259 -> -0.12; 8.89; 9.12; 9.04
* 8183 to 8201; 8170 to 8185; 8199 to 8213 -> 0.03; 9.53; 9.62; 9.58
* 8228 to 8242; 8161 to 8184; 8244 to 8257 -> 0.04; 9.65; 9.69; 9.68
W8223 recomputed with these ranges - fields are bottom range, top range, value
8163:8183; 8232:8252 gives 1.01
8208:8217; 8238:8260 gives 1.08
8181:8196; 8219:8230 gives 1.05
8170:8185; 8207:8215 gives 0.96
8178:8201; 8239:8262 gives 1.07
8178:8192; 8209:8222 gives 0.97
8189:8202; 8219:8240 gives 1.02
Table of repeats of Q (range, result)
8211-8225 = 9.26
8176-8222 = 10.2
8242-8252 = 10.8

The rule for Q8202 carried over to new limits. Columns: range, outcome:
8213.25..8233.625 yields 9.34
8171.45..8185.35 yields 9.42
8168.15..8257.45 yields 9.54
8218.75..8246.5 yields 9.7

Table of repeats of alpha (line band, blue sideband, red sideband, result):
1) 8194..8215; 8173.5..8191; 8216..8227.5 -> 0.1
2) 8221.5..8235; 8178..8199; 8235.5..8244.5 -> 0.8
